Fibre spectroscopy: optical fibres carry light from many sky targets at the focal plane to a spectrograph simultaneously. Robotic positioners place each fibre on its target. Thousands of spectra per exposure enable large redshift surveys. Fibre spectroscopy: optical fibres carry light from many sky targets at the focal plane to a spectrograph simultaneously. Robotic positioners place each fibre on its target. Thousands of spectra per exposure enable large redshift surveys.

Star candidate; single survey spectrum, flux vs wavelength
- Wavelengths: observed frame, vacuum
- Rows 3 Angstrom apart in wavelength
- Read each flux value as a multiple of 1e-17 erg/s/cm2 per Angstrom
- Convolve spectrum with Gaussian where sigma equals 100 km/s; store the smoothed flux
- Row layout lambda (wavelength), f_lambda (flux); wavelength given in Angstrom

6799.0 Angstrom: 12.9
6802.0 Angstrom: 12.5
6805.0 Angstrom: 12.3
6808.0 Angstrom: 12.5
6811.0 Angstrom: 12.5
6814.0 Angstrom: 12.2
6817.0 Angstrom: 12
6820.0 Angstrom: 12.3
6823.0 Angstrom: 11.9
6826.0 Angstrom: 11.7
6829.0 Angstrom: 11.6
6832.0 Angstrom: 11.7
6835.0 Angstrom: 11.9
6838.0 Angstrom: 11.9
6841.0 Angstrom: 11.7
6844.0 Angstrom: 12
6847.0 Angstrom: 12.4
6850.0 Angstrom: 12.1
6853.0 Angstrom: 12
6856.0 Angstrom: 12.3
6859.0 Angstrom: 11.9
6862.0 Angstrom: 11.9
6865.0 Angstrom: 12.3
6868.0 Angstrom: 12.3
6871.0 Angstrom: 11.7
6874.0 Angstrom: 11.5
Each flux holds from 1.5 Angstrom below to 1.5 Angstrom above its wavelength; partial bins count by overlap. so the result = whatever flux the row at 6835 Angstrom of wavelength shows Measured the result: 11.9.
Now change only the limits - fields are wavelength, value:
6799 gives 12.9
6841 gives 11.7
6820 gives 12.3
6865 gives 12.3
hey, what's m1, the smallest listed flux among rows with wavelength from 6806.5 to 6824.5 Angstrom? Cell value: 11.9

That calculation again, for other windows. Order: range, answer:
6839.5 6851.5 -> 11.7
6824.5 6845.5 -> 11.6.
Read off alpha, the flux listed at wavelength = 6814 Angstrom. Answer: 12.2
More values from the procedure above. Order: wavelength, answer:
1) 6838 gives 11.9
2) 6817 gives 12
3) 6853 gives 12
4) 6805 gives 12.3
